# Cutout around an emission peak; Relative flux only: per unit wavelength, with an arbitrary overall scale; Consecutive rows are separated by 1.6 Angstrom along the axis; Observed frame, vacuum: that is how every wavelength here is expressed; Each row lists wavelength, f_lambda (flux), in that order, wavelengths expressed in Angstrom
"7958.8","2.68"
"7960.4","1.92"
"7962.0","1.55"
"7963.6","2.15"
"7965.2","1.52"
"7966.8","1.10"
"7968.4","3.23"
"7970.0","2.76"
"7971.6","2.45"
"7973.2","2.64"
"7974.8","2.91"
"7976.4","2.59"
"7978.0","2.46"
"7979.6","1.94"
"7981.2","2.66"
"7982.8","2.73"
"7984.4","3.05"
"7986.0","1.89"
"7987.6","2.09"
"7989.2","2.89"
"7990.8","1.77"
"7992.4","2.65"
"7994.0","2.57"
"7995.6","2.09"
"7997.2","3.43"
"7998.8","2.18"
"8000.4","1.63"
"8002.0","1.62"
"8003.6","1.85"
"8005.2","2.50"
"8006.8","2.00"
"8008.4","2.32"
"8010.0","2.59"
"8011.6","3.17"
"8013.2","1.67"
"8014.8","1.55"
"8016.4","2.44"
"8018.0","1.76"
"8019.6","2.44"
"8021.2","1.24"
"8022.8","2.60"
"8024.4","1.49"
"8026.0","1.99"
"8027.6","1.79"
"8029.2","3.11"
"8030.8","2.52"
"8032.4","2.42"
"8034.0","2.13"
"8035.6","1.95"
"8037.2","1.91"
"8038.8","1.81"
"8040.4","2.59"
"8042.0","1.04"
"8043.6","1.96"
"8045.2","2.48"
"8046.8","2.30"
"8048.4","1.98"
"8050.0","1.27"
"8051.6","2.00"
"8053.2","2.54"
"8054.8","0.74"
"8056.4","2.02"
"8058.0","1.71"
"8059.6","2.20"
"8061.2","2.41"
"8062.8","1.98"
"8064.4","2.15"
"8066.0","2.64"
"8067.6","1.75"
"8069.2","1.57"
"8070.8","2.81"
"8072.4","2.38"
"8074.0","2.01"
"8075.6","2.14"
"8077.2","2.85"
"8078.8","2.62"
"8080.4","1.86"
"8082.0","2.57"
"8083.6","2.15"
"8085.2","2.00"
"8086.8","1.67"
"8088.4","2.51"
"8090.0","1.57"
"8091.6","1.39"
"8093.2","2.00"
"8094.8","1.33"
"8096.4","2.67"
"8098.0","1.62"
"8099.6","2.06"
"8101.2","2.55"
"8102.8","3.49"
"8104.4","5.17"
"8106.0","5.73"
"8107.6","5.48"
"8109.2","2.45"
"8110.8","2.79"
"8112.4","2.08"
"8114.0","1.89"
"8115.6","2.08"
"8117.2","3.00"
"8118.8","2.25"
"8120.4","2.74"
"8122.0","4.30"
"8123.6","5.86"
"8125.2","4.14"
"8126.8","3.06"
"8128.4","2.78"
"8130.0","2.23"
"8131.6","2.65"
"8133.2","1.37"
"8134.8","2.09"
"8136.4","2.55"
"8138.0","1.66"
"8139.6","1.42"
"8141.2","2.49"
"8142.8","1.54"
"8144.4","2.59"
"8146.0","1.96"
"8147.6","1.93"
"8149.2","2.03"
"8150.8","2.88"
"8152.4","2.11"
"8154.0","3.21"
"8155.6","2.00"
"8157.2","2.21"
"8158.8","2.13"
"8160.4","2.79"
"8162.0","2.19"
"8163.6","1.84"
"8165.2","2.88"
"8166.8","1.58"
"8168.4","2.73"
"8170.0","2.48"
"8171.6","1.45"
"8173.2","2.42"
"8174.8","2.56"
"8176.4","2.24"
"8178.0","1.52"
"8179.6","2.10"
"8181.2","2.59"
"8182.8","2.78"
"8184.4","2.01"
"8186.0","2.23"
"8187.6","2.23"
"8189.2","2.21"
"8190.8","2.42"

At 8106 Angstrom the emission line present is [S II] 6716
